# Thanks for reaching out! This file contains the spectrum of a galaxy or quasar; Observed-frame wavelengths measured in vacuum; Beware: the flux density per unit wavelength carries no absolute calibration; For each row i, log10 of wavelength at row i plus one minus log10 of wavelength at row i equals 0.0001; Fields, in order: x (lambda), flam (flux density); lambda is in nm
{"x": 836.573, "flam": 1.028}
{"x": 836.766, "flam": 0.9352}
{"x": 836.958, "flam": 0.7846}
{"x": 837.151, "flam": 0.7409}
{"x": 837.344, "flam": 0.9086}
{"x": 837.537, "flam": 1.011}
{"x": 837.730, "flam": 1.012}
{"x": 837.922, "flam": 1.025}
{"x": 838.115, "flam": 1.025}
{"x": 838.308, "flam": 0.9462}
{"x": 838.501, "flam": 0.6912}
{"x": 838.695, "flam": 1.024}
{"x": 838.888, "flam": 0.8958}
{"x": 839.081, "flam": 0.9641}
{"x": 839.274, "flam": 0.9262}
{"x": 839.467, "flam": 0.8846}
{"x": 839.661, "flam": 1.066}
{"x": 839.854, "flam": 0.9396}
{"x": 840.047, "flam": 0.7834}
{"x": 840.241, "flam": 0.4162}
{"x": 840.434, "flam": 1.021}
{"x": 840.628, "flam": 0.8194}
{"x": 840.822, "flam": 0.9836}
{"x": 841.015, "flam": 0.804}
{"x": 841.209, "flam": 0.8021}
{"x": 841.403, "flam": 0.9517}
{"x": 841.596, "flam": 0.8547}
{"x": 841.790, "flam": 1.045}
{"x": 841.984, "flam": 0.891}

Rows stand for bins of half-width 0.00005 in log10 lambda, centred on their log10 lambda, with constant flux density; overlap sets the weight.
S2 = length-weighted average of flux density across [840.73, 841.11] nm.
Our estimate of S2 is 0.895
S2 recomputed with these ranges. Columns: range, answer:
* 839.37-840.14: 0.919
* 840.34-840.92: 0.94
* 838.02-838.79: 0.92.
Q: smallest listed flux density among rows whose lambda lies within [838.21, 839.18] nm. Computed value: 0.6912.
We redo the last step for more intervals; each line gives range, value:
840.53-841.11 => 0.804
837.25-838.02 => 0.9086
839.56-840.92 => 0.4162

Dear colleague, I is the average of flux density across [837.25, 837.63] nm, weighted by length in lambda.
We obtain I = 0.959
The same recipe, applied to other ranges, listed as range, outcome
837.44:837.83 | 1.01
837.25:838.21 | 0.997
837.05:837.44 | 0.823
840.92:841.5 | 0.853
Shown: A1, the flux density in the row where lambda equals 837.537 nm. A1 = 1.011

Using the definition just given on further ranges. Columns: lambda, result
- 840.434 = 1.021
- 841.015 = 0.804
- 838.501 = 0.6912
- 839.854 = 0.9396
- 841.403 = 0.9517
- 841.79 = 1.045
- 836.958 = 0.7846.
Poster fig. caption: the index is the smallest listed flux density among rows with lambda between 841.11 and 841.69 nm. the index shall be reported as 0.8021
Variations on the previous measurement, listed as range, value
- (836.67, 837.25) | 0.7409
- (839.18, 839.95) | 0.8846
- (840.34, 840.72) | 0.8194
